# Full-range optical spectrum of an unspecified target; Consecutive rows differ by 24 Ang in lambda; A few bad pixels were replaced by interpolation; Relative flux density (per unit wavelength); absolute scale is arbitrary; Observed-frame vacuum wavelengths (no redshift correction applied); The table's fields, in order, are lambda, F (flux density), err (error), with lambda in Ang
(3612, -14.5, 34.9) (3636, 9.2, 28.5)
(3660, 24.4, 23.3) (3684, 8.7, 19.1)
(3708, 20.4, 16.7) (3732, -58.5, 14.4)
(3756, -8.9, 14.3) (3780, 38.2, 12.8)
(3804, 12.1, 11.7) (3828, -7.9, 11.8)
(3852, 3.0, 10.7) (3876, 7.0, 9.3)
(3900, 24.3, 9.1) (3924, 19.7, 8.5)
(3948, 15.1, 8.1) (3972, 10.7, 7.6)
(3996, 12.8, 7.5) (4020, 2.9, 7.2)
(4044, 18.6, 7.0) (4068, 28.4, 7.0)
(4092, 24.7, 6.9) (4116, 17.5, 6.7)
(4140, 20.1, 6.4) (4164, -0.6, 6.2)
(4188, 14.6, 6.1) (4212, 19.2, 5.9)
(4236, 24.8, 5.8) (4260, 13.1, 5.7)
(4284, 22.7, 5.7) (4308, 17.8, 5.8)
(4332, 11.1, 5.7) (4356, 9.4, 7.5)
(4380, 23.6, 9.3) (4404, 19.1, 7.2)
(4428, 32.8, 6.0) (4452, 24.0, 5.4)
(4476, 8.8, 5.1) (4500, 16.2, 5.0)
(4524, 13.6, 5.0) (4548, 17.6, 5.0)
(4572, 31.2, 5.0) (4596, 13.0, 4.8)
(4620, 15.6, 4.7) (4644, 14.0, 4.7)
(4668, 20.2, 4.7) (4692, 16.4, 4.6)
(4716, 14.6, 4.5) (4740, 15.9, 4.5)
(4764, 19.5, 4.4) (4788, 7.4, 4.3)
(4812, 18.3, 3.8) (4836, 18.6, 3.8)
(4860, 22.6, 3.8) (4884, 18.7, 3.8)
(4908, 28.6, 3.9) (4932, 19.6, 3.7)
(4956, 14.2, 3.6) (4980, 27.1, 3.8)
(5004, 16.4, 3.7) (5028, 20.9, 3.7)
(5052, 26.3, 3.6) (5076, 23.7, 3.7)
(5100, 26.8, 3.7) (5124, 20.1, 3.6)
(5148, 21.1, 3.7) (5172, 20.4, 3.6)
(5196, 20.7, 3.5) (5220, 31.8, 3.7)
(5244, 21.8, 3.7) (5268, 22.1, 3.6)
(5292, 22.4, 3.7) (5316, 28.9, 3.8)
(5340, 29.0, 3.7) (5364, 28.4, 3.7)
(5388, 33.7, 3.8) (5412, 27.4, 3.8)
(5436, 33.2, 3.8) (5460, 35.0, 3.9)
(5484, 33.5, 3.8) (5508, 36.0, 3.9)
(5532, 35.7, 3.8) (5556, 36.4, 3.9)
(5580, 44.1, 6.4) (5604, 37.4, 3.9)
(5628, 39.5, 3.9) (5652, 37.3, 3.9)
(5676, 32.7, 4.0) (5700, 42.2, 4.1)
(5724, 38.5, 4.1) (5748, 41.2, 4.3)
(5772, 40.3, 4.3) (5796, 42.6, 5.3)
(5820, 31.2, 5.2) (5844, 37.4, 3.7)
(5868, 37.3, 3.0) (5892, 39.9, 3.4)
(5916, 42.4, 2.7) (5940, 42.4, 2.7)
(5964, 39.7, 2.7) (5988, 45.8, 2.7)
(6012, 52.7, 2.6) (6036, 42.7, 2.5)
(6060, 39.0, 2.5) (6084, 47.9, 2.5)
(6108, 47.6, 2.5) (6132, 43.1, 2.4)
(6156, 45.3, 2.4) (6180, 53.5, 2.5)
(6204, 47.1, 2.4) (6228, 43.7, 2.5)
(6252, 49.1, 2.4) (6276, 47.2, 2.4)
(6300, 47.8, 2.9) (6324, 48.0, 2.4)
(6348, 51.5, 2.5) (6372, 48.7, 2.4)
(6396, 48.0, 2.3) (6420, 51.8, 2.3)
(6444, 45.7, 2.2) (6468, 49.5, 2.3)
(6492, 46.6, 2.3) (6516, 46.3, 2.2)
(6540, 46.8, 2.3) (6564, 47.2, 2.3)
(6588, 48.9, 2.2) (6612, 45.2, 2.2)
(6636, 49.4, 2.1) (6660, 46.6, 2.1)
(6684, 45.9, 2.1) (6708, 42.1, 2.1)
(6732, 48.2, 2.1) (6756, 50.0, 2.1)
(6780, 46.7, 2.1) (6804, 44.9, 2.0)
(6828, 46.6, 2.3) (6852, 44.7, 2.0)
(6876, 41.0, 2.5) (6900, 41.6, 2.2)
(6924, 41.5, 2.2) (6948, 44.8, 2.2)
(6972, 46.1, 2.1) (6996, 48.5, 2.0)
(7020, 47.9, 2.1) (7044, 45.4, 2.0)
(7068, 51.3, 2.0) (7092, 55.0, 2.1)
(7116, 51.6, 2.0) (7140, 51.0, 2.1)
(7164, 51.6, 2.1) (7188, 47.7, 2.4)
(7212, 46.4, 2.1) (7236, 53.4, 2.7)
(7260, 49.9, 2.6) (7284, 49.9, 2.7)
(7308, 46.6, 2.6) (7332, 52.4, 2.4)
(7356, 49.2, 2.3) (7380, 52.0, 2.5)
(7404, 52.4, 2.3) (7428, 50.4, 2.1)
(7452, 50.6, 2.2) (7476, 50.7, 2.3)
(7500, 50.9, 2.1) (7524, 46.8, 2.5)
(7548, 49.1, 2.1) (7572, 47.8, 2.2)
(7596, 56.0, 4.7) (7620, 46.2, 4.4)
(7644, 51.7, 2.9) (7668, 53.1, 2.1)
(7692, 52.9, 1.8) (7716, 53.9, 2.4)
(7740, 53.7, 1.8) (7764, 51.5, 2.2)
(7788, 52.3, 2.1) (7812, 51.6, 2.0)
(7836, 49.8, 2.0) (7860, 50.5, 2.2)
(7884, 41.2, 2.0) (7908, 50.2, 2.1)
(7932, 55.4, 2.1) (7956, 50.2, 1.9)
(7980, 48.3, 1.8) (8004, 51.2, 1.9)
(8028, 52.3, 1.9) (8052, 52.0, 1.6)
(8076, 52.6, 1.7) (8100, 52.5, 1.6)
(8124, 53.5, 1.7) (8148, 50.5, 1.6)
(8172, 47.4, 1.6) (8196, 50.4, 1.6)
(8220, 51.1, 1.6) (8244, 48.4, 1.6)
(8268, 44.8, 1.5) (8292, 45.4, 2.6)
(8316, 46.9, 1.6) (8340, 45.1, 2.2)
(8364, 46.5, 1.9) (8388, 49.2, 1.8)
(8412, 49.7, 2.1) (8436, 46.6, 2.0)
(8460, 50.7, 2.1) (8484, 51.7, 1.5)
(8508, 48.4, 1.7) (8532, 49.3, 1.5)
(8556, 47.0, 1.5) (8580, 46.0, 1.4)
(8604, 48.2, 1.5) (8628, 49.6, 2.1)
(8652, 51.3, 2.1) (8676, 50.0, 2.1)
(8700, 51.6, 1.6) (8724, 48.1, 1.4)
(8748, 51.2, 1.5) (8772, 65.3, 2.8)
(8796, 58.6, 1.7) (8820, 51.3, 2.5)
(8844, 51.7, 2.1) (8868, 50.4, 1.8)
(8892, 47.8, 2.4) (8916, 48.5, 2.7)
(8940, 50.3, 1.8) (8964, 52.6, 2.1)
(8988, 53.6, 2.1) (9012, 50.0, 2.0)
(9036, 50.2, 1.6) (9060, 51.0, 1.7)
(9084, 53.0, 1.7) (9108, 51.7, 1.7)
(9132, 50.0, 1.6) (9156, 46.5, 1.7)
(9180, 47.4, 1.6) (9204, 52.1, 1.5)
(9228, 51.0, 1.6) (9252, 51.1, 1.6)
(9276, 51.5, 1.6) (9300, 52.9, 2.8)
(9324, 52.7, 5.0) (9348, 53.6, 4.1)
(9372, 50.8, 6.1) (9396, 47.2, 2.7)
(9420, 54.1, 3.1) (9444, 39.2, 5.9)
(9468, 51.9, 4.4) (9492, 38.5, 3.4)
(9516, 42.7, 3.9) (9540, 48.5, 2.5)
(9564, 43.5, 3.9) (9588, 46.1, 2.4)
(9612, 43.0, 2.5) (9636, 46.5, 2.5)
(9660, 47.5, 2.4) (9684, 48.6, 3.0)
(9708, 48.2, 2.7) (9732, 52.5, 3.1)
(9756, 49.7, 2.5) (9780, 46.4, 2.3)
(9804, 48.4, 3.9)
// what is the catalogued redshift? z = 0.34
